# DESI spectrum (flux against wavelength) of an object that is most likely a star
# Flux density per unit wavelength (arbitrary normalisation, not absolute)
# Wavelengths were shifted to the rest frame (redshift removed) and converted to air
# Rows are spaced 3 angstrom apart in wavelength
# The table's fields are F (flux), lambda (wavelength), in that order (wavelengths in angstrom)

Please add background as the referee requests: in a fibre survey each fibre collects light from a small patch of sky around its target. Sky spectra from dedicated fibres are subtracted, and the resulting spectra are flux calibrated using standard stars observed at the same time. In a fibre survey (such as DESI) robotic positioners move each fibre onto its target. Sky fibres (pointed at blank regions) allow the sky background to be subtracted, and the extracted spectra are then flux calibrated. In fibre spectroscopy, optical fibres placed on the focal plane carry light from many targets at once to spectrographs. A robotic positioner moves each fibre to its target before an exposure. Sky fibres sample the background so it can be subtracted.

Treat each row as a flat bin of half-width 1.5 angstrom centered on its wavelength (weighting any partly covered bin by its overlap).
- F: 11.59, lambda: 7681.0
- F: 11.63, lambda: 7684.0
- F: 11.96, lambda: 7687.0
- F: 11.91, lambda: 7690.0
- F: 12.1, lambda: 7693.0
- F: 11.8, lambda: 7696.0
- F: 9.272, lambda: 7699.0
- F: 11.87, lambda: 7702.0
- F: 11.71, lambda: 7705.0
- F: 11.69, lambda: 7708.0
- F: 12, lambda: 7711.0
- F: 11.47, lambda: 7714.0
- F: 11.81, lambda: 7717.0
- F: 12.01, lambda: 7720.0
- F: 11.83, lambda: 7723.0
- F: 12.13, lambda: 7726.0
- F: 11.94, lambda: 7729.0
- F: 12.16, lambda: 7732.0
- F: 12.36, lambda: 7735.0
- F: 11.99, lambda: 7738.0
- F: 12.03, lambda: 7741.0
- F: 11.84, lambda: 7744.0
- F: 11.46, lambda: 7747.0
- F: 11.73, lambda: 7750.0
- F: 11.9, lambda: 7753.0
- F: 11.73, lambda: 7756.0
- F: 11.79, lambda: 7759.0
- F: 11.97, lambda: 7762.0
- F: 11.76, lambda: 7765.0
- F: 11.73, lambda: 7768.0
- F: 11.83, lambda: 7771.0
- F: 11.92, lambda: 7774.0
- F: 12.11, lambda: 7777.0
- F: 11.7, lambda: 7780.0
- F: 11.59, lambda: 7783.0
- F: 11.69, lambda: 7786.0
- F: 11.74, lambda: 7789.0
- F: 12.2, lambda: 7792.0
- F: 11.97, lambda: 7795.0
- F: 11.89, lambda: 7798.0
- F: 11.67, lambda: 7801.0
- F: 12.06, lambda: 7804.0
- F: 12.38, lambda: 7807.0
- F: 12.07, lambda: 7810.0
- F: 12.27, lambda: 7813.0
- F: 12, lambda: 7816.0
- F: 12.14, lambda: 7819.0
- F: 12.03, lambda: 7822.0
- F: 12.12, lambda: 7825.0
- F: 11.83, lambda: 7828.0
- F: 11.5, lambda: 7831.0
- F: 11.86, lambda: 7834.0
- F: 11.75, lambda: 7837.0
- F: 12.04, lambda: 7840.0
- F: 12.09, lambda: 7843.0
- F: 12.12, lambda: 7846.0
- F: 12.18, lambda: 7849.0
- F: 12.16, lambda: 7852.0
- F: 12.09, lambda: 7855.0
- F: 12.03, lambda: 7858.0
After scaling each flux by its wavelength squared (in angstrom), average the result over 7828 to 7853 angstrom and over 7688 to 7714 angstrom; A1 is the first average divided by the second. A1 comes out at 1.1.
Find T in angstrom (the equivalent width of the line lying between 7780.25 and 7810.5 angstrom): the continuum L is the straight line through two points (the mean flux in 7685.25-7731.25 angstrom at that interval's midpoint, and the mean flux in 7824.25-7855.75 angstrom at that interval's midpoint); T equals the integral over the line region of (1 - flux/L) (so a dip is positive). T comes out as -0.1 angstrom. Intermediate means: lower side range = 11.7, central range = 11.9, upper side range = 12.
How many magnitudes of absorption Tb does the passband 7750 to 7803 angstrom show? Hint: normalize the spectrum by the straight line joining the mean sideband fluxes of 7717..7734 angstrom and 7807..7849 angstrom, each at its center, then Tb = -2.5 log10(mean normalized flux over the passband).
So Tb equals 0.02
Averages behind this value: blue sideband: 12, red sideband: 12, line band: 11.8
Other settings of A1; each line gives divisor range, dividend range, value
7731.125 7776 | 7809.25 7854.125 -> 1.03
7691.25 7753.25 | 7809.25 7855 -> 1.05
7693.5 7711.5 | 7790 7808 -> 1.08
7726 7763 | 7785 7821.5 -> 1.02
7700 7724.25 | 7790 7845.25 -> 1.05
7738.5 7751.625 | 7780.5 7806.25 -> 1.02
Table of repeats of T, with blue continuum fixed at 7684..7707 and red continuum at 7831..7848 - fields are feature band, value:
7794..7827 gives -0.6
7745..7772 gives -0.1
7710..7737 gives -0.8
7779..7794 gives 0.0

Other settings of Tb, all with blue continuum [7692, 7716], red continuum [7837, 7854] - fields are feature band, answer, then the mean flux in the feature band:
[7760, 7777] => -0.01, 11.9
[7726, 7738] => -0.05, 12.1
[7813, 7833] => 0.00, 12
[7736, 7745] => -0.03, 12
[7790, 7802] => -0.01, 11.9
